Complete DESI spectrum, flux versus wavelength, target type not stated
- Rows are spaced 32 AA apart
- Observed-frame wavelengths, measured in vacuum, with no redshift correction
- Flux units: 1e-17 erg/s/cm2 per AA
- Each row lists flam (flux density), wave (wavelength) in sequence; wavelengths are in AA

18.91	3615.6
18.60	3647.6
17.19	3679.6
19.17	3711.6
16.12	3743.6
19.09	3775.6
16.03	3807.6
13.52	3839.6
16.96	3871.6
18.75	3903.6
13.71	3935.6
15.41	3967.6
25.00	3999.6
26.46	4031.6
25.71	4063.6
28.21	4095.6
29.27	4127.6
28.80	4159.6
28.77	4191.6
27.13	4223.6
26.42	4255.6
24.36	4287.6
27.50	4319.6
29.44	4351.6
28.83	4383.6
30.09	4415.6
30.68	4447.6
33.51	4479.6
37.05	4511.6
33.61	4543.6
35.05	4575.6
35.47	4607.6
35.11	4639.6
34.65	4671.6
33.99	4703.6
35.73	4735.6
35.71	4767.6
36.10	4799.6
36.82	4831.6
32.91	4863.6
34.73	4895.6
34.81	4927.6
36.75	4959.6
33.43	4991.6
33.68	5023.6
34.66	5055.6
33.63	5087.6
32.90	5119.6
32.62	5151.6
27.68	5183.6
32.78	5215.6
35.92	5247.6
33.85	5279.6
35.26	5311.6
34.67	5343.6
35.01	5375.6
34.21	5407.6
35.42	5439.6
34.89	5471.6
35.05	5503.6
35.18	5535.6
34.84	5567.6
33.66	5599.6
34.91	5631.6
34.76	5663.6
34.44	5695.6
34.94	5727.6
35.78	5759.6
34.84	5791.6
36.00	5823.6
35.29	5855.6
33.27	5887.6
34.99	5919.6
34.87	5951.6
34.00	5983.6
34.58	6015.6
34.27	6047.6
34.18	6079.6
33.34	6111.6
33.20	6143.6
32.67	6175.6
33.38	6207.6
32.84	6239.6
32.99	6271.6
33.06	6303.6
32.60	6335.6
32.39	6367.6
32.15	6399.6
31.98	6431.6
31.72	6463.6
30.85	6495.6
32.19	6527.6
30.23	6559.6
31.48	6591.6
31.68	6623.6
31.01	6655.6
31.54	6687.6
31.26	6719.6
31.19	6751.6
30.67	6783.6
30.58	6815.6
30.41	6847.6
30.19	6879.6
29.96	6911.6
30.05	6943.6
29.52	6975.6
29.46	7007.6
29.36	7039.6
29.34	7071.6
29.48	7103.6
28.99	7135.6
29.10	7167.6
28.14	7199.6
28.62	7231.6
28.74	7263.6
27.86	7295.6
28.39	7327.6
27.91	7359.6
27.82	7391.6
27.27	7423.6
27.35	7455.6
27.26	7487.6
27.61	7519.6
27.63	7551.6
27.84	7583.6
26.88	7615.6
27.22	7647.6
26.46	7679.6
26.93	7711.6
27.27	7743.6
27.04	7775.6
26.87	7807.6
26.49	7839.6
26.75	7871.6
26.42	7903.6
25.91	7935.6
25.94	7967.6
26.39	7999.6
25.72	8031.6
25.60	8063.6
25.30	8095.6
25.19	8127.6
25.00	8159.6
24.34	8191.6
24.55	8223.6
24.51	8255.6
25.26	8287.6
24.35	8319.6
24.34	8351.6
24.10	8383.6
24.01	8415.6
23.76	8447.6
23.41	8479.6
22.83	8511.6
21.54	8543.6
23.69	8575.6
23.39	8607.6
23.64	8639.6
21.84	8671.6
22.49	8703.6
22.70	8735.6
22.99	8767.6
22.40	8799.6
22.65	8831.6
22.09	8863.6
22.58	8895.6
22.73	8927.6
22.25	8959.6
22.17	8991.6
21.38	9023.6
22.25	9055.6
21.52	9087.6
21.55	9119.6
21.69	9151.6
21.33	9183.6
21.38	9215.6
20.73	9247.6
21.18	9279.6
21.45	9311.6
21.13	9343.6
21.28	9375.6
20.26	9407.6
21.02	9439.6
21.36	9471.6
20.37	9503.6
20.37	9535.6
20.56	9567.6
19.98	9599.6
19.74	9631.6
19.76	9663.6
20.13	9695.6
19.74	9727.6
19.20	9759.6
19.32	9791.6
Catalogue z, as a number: 0.00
